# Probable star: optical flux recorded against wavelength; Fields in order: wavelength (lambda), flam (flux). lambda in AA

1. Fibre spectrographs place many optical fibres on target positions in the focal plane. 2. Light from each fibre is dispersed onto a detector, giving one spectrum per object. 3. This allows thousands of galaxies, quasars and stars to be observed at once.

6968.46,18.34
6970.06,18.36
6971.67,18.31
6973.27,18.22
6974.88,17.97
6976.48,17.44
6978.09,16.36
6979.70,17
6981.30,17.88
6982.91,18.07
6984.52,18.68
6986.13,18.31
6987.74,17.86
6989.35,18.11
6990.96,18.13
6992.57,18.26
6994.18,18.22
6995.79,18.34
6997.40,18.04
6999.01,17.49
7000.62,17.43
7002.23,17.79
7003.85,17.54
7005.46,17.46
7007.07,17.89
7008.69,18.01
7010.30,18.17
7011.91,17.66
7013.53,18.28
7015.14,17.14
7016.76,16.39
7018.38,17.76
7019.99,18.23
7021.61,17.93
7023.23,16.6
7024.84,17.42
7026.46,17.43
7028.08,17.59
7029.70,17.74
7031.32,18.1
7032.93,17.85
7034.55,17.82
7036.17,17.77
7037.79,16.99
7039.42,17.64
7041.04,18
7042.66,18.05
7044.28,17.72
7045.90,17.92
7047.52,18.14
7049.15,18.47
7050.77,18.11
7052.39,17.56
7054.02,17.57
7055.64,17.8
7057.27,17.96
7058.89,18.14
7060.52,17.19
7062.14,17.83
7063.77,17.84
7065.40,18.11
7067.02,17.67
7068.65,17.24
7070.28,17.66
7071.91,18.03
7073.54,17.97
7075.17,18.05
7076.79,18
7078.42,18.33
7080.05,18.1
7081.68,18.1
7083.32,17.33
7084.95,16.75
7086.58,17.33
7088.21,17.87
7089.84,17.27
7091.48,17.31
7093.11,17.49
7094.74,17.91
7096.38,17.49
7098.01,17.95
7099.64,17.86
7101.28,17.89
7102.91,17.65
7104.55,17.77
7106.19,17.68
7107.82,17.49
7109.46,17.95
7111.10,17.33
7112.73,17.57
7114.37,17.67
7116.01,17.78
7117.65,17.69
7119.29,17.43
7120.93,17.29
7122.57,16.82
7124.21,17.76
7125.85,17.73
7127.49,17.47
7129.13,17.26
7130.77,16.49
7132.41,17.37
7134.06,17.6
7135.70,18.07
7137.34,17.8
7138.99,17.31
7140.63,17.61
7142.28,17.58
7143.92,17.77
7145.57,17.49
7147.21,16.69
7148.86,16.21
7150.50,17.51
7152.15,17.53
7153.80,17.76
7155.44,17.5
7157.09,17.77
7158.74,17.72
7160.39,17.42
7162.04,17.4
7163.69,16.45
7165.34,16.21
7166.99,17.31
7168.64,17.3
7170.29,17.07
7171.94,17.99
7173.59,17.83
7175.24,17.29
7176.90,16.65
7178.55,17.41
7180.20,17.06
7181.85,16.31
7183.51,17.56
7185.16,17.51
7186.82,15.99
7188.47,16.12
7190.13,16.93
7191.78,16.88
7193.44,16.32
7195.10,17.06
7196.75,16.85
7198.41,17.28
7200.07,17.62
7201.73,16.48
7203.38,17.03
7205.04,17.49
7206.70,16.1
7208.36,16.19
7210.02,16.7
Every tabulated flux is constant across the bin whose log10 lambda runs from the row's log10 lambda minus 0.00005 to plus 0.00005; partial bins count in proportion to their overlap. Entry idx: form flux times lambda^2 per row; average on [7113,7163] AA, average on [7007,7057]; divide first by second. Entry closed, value 1.01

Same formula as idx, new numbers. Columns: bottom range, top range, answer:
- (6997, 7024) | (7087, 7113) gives 1.03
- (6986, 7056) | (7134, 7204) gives 1.01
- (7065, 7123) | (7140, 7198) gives 0.99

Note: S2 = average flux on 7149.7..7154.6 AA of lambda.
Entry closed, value 17.6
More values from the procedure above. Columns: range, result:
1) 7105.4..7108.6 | 17.6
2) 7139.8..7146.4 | 17.6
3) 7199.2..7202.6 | 17.1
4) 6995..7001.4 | 17.8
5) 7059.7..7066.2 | 17.7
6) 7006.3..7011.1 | 18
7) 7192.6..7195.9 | 16.7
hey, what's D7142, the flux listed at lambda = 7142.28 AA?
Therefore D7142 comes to 17.58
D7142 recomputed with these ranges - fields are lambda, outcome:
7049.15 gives 18.47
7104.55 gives 17.77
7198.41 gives 17.28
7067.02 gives 17.67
